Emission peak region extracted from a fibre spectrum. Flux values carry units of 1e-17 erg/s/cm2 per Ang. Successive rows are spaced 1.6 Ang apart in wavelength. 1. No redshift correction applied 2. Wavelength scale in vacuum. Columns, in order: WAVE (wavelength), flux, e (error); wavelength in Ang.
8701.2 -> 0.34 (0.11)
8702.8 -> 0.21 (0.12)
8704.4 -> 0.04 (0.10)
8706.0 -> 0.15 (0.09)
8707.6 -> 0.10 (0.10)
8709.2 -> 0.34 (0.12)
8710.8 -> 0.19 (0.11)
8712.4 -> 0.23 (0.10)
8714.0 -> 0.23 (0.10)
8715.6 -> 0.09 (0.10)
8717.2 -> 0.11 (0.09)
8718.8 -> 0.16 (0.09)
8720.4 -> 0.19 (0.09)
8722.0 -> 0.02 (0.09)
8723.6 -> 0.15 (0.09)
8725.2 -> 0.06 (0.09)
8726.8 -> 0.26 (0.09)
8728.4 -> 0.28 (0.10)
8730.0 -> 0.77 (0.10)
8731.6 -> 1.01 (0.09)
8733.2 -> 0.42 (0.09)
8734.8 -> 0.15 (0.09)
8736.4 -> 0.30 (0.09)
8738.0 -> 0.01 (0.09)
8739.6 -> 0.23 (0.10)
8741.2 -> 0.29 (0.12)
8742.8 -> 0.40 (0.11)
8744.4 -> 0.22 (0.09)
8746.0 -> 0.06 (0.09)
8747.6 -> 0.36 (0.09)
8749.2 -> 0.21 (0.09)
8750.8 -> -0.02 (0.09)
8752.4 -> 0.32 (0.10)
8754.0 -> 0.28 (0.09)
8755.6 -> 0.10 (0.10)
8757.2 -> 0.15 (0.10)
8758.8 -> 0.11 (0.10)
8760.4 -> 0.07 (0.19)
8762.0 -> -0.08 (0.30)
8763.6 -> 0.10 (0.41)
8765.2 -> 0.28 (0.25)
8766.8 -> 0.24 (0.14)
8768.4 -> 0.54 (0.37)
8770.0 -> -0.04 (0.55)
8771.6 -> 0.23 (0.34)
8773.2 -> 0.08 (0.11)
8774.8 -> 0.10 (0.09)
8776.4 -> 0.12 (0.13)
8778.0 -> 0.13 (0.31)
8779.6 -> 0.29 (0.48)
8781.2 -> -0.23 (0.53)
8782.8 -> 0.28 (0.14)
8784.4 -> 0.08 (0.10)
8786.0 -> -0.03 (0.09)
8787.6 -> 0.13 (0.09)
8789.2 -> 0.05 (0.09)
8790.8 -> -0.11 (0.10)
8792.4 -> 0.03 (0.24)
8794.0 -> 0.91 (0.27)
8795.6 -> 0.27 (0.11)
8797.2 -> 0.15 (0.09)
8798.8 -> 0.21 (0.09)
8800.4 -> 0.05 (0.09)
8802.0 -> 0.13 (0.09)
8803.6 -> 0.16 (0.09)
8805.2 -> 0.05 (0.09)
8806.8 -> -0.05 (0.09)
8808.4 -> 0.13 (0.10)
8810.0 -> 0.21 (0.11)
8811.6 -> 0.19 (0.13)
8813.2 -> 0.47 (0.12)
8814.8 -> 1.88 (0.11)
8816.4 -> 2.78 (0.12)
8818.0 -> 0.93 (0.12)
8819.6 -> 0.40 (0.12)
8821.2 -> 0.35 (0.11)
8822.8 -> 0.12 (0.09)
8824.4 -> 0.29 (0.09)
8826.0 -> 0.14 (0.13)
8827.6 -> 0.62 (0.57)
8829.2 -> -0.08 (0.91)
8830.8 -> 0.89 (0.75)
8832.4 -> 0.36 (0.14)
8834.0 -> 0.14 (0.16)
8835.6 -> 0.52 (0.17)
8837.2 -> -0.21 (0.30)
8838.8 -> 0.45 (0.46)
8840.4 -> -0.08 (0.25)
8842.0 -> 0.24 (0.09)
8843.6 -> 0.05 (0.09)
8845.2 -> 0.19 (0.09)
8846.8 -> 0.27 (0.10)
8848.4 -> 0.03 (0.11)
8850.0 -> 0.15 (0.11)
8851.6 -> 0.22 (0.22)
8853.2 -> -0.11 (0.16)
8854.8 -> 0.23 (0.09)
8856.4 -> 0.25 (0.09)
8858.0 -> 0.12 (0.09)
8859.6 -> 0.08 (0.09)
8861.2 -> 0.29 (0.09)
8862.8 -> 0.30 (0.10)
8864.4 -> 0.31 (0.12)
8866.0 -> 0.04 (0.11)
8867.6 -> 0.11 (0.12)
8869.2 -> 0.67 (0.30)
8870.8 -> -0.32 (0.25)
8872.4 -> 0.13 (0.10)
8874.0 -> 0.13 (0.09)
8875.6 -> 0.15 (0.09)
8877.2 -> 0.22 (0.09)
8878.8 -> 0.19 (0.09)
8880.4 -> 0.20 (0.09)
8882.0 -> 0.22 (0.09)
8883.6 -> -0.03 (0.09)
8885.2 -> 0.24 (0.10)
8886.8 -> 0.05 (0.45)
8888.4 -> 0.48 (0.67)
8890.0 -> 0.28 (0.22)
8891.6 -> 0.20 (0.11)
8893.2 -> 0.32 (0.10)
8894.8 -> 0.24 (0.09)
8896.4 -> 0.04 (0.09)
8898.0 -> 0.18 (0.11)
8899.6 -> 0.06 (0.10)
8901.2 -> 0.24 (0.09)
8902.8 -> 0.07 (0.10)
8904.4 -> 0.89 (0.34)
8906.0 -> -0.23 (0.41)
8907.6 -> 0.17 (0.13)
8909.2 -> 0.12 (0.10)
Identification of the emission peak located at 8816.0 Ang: [O III]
